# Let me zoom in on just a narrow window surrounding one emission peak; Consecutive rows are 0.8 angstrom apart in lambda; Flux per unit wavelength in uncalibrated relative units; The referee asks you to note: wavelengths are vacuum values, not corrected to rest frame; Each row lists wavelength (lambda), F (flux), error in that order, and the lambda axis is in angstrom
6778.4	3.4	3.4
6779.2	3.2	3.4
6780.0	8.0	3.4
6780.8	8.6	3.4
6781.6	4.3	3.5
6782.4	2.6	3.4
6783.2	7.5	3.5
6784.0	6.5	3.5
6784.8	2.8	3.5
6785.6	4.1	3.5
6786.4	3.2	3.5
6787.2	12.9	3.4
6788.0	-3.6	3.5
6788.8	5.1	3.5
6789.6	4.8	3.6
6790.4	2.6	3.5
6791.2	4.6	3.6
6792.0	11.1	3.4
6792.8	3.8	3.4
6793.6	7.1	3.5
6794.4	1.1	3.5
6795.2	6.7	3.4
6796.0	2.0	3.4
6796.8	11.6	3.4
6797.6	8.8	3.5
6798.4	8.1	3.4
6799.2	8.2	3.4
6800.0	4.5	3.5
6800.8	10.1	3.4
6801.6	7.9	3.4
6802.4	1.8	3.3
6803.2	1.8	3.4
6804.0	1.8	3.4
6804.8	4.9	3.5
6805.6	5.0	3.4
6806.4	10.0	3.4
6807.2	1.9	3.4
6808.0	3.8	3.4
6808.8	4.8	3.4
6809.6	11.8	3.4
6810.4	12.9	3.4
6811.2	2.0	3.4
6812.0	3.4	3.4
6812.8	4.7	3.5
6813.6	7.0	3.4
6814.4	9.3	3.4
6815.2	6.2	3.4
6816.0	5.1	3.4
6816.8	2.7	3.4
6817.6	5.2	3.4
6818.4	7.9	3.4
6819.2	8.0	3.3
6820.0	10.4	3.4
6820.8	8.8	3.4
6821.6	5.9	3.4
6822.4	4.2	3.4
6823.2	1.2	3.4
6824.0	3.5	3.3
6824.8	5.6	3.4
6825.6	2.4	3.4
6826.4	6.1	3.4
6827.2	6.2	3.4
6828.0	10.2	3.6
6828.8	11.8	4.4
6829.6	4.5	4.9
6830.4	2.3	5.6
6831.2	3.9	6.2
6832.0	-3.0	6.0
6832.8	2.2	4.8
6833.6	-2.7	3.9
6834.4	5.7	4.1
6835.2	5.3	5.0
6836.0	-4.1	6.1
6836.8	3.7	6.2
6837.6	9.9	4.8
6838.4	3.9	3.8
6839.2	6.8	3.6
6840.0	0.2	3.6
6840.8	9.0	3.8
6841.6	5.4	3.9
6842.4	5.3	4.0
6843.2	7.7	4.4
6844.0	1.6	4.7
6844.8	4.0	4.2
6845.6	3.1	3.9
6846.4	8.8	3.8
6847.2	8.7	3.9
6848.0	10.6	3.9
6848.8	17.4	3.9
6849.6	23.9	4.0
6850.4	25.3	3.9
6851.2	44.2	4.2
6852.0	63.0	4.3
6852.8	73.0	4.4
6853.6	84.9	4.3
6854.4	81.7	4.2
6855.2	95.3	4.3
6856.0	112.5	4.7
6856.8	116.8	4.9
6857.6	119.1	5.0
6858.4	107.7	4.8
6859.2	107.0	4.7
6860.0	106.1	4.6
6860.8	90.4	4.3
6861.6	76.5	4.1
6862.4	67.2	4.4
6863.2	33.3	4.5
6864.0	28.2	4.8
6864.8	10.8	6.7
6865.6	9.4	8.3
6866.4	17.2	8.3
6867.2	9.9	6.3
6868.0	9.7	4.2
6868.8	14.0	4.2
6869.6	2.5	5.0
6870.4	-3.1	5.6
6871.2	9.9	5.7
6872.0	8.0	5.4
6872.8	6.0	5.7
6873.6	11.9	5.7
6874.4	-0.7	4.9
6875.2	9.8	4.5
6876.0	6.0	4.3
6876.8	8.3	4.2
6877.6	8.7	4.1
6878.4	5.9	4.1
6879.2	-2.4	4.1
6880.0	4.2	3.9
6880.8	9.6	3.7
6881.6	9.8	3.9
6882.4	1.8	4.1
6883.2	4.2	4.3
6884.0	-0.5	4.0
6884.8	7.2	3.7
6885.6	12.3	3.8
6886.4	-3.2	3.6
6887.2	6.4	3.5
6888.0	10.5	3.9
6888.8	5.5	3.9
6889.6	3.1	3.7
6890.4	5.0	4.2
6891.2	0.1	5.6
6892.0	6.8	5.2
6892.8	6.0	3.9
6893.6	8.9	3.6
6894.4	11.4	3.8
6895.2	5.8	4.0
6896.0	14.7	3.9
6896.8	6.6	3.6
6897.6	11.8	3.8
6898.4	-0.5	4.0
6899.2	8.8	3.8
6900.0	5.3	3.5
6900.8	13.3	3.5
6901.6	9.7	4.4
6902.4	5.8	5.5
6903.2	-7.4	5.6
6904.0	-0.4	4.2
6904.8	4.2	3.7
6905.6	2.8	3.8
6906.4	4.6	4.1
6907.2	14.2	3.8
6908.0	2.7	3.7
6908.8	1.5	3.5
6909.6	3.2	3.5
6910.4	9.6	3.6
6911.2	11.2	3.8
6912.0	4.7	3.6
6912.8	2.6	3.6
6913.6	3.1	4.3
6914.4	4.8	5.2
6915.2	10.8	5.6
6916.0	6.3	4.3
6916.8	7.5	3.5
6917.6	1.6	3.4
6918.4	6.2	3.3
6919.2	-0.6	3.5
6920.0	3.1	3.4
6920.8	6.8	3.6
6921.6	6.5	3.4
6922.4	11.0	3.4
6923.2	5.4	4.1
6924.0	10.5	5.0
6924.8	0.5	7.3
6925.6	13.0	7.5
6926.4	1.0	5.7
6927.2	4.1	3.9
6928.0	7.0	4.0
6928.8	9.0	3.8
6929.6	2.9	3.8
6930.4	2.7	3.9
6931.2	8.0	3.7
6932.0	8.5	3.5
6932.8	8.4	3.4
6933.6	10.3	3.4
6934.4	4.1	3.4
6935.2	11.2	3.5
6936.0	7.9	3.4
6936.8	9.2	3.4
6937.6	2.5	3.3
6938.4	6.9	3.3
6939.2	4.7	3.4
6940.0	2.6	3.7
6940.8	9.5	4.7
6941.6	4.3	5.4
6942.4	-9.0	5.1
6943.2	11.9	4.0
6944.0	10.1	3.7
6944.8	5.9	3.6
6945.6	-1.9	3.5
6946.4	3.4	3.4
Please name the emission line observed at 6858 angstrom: [O II] 3727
